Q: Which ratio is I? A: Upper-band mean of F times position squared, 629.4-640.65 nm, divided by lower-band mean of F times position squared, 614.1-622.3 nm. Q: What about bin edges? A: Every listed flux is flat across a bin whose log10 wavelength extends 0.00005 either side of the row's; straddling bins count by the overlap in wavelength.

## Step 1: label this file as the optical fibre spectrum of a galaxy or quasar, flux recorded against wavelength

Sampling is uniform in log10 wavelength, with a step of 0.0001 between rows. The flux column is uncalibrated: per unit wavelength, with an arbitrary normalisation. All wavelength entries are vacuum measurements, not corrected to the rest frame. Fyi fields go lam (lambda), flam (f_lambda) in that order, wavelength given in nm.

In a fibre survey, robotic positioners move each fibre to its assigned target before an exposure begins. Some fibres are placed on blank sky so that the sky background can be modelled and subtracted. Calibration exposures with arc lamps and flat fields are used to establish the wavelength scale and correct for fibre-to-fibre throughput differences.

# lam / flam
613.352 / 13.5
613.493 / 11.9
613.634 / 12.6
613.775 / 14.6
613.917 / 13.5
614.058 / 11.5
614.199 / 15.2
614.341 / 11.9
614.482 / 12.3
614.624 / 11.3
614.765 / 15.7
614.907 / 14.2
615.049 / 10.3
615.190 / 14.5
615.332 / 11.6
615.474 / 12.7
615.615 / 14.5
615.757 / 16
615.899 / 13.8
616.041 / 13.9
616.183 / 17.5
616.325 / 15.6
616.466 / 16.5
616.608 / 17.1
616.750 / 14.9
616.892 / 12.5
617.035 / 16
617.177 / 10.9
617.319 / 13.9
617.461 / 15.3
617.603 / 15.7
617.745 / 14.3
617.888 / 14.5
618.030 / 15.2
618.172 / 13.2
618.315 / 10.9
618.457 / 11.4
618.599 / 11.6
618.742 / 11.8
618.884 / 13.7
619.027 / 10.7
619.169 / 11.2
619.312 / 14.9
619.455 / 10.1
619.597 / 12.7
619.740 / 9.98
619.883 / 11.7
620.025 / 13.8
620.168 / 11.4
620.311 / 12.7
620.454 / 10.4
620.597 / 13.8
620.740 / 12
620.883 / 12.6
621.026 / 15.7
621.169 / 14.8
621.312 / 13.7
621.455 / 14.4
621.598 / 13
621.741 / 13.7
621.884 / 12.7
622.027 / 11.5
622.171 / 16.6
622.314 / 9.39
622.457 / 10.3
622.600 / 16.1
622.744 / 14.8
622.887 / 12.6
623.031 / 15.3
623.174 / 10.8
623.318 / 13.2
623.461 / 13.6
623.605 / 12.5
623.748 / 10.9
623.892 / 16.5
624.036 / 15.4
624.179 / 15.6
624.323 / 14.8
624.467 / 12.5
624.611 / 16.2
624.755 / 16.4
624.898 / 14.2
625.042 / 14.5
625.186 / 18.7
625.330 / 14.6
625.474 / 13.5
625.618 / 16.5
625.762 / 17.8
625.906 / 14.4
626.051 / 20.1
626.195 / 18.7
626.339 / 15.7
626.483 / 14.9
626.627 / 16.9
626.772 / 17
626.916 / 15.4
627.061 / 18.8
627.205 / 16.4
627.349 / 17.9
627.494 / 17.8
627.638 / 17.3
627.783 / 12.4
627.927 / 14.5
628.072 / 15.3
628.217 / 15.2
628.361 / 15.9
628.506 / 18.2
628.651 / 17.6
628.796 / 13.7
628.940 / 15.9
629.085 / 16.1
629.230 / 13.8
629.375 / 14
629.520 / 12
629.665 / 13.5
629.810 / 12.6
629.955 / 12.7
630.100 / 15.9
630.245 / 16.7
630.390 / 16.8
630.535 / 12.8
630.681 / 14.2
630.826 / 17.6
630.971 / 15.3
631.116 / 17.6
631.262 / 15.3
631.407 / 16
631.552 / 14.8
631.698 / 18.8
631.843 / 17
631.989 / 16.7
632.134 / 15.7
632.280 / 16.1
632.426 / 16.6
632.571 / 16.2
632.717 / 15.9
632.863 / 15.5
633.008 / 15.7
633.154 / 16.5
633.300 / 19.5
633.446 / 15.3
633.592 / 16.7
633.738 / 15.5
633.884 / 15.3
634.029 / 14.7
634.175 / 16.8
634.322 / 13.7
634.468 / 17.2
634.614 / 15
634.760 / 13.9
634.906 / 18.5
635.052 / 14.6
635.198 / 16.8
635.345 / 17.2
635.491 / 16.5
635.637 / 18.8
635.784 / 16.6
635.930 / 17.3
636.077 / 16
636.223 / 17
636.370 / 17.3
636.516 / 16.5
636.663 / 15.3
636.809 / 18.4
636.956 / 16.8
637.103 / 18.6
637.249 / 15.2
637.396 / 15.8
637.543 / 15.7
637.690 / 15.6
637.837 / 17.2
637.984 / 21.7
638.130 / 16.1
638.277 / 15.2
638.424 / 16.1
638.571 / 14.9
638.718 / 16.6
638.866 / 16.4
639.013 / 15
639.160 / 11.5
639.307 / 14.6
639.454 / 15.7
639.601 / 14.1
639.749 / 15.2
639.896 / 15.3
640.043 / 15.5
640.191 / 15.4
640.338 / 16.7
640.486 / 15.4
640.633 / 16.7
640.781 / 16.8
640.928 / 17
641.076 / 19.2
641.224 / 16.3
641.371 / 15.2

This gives 1.26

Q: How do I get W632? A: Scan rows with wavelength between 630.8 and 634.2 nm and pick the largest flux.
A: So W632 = 19.5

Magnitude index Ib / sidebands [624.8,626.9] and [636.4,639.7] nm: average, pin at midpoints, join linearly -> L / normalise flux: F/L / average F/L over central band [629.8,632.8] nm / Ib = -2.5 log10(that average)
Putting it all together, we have 0.021 mag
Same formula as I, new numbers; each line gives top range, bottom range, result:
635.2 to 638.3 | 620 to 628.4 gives 1.20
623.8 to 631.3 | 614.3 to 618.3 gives 1.15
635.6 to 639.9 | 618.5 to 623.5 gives 1.34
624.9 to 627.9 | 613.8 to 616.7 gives 1.21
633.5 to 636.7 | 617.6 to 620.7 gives 1.37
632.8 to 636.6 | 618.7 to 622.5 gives 1.36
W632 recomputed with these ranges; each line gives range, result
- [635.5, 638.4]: 21.7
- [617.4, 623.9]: 16.6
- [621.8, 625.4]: 18.7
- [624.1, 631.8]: 20.1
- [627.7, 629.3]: 18.2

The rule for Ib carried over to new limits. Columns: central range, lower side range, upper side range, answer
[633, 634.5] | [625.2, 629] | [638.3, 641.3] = -0.01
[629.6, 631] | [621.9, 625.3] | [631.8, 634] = 0.06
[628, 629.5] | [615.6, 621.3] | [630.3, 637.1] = -0.01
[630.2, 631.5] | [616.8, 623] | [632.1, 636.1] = -0.02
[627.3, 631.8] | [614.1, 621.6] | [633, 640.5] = -0.02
